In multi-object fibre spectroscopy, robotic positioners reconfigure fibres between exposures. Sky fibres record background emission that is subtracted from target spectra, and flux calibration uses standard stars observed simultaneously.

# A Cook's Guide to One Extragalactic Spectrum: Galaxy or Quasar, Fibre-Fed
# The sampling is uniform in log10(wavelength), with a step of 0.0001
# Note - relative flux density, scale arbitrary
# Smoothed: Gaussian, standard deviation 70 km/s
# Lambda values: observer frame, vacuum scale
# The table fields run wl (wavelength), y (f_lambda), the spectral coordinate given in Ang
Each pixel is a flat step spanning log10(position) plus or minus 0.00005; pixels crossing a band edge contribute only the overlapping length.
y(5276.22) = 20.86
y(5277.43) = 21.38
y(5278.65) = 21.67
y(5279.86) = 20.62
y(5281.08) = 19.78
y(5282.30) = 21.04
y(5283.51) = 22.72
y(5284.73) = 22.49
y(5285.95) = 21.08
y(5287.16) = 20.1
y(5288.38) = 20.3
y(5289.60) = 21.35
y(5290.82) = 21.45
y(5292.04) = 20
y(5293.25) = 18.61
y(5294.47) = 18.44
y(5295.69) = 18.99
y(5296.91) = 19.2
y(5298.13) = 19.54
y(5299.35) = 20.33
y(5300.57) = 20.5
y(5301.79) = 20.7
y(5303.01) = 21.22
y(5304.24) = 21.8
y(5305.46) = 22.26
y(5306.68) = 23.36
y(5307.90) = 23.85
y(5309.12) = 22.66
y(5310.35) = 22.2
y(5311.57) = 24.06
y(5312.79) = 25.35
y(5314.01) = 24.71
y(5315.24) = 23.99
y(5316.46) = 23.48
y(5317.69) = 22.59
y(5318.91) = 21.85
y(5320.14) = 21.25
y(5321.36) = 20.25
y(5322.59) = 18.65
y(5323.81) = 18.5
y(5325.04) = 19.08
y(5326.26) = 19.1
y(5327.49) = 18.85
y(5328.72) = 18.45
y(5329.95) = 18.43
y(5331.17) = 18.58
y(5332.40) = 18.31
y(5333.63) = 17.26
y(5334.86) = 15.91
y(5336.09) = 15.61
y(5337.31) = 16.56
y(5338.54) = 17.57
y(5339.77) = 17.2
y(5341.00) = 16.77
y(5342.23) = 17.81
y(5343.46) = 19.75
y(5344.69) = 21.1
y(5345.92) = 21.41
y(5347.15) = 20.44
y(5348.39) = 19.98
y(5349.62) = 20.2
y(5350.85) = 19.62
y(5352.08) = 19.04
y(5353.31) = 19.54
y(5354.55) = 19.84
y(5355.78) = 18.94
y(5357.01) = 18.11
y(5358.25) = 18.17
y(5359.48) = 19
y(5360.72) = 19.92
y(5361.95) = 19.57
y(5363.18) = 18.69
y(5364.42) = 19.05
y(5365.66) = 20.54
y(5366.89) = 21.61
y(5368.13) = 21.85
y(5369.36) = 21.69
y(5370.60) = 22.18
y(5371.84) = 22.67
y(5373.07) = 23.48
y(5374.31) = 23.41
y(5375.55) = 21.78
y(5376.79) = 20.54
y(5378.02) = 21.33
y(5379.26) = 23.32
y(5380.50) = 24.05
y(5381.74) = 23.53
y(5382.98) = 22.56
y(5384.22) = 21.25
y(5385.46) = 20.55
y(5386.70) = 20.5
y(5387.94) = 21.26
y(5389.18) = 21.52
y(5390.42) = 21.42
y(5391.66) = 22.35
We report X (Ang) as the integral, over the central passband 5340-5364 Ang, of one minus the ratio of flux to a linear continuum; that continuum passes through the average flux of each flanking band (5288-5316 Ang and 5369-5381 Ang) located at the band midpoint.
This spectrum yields 3.1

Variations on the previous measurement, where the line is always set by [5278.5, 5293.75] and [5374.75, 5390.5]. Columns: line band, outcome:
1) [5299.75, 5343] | 2.0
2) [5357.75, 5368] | 0.9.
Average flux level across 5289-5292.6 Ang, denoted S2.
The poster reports 20.9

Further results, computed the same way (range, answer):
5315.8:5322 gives 21.9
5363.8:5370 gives 20.9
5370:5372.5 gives 22.5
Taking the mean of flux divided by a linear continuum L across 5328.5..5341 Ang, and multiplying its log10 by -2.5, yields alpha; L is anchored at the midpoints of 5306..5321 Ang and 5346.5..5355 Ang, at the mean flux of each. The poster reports 0.22 mag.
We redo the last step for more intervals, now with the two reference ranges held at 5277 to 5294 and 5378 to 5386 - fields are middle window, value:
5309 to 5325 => -0.04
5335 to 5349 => 0.18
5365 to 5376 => 0.01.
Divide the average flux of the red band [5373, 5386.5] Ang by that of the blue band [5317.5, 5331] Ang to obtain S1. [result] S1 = 1.1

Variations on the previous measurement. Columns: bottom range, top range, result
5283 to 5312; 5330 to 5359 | 0.88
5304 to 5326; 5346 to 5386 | 0.94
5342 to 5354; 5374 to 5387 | 1.11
